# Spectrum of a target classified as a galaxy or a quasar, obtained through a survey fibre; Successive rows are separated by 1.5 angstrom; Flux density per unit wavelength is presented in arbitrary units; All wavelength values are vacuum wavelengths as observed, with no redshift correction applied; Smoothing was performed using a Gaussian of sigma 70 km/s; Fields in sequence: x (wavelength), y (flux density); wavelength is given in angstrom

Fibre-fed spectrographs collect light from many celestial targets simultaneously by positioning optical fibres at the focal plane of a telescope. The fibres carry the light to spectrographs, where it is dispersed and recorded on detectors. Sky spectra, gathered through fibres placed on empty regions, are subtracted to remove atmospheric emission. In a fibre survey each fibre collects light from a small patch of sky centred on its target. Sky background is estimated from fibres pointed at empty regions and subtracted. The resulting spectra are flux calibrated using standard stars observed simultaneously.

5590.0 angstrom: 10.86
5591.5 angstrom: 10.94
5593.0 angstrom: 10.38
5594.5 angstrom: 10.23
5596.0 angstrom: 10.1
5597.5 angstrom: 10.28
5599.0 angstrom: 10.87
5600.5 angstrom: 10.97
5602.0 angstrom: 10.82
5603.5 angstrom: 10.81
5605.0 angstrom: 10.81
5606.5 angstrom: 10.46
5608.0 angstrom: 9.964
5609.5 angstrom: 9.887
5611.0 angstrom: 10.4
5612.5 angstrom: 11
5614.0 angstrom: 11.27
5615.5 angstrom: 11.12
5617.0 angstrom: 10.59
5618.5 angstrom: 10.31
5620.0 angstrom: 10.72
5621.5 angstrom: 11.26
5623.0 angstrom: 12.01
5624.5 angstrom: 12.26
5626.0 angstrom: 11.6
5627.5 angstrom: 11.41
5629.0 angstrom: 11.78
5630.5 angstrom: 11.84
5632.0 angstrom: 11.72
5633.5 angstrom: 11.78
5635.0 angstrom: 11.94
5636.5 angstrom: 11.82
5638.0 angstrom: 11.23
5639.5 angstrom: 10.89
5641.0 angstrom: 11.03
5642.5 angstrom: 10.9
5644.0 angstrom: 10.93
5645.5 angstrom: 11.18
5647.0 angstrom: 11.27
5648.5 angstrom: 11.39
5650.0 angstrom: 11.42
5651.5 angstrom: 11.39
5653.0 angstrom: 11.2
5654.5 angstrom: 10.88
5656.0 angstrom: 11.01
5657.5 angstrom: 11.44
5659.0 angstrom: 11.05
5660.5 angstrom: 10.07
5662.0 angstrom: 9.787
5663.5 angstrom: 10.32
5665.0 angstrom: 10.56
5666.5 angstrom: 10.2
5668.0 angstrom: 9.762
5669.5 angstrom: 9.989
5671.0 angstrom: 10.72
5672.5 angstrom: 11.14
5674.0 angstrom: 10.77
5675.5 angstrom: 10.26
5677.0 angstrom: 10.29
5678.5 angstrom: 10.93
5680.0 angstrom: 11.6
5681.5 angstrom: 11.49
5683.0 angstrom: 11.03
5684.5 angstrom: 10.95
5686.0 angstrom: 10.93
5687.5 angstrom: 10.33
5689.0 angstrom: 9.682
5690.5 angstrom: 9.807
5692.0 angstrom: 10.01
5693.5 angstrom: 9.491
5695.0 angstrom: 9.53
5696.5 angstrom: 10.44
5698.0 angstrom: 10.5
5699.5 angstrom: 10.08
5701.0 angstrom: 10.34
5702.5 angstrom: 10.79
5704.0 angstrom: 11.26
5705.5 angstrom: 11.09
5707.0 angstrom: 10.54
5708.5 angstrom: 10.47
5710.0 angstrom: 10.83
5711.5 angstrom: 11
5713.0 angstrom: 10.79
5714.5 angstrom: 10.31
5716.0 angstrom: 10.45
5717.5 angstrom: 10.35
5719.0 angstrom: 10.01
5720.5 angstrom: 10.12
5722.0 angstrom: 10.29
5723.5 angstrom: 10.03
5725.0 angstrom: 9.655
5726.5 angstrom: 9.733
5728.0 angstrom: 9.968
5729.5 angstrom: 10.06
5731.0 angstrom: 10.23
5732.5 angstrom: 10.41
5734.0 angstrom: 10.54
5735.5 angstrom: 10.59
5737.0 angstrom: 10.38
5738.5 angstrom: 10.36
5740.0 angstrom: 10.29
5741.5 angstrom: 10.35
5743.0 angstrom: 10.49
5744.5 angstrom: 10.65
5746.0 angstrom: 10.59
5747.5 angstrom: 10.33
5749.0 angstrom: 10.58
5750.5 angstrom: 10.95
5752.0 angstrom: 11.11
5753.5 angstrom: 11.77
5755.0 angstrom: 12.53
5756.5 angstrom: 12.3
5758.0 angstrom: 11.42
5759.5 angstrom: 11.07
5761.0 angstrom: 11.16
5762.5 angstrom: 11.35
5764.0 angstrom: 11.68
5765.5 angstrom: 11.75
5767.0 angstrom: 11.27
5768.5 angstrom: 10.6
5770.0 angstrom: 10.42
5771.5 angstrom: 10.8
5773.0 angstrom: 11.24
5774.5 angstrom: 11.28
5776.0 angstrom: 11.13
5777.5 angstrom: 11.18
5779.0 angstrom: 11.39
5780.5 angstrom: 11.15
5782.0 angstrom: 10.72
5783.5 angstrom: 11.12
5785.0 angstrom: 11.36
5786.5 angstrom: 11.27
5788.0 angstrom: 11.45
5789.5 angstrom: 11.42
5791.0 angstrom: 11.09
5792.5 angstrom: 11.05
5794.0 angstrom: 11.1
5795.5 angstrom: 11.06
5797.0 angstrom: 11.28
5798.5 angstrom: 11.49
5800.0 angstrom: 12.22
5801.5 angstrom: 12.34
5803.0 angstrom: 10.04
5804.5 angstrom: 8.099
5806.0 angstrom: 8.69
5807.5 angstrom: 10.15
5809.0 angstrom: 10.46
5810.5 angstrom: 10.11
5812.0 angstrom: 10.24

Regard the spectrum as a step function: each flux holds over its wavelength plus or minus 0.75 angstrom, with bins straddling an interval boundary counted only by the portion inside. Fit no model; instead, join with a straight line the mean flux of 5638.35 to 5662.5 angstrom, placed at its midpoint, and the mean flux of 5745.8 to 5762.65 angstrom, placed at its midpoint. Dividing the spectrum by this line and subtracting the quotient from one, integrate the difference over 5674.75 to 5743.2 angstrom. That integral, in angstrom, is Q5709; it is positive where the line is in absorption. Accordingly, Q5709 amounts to 4.6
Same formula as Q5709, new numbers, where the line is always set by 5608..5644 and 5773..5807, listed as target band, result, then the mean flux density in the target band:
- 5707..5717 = 0.4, 10.6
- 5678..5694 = 0.8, 10.6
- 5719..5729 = 1.0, 9.97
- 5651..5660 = 0.0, 11.1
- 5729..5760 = 0.7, 10.8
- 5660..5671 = 1.0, 10.1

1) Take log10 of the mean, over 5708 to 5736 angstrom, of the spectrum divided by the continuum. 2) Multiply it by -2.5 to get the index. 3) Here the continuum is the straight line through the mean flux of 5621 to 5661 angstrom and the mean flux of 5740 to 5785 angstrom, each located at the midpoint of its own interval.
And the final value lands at 0.090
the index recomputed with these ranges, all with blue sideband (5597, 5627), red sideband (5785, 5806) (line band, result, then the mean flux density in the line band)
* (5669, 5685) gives 0.01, 10.8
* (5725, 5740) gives 0.08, 10.2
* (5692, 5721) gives 0.05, 10.4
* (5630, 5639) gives -0.08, 11.7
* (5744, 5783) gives -0.02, 11.2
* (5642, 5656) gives -0.03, 11.2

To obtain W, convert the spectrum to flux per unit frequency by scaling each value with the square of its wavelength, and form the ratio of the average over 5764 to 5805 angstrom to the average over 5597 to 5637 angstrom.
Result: 1.1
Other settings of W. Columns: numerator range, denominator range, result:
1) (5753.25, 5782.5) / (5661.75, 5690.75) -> 1.11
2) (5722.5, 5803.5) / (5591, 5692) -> 1.05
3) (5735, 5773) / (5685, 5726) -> 1.08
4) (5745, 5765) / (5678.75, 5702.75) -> 1.11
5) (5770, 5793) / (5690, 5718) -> 1.10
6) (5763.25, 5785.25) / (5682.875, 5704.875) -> 1.11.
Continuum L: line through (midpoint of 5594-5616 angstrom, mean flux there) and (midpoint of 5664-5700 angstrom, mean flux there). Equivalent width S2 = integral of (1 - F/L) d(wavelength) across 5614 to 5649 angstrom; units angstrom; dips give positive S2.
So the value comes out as -2.66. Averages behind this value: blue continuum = 10.6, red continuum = 10.4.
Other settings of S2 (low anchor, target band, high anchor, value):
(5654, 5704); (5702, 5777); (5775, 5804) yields 1.05 angstrom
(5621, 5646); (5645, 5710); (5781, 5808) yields 4.05 angstrom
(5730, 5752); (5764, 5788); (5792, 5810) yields -1.25 angstrom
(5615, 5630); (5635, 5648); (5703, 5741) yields -0.07 angstrom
